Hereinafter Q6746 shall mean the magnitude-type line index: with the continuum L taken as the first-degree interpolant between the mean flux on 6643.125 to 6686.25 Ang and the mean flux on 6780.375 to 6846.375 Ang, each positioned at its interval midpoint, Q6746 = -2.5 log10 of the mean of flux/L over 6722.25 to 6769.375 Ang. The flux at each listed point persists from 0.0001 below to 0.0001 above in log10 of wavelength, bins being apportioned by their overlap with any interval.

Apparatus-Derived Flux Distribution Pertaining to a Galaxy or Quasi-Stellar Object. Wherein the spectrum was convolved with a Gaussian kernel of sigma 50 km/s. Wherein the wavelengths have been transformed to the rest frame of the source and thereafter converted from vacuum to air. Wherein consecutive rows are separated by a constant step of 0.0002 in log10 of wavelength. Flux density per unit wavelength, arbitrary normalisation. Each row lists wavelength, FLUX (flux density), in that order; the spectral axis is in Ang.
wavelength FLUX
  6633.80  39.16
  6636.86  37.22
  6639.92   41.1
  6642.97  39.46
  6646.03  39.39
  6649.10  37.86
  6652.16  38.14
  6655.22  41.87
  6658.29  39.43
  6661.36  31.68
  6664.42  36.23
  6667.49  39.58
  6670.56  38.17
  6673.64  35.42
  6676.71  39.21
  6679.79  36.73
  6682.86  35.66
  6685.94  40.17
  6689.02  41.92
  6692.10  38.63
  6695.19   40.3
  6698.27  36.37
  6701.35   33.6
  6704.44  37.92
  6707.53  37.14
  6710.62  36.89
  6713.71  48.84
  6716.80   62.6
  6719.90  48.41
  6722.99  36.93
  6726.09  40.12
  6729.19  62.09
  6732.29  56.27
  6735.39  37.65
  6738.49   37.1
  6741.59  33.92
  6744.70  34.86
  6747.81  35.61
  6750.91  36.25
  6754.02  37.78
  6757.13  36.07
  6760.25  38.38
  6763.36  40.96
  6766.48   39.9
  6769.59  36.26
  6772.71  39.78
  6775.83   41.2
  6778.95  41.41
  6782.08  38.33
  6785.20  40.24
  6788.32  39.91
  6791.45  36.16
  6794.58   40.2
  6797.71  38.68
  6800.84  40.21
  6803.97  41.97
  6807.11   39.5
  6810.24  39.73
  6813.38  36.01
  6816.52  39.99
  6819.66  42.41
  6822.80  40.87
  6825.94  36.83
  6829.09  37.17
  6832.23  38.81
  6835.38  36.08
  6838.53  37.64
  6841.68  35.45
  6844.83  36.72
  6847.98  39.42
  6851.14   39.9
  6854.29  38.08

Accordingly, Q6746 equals -0.05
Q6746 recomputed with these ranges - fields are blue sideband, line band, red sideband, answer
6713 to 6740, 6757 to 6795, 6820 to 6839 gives 0.10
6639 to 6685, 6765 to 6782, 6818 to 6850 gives -0.04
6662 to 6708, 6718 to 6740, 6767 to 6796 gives -0.19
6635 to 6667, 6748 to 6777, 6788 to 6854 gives 0.01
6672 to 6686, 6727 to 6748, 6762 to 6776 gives -0.11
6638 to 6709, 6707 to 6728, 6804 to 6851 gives -0.18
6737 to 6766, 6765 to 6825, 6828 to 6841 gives -0.07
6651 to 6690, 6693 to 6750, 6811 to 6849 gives -0.11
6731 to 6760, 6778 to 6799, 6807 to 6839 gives -0.02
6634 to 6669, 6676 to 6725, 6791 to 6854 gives -0.06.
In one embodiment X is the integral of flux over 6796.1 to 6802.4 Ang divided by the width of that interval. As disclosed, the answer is 39.5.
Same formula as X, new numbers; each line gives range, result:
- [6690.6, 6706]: 37.4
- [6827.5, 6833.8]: 38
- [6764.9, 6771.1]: 38.1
